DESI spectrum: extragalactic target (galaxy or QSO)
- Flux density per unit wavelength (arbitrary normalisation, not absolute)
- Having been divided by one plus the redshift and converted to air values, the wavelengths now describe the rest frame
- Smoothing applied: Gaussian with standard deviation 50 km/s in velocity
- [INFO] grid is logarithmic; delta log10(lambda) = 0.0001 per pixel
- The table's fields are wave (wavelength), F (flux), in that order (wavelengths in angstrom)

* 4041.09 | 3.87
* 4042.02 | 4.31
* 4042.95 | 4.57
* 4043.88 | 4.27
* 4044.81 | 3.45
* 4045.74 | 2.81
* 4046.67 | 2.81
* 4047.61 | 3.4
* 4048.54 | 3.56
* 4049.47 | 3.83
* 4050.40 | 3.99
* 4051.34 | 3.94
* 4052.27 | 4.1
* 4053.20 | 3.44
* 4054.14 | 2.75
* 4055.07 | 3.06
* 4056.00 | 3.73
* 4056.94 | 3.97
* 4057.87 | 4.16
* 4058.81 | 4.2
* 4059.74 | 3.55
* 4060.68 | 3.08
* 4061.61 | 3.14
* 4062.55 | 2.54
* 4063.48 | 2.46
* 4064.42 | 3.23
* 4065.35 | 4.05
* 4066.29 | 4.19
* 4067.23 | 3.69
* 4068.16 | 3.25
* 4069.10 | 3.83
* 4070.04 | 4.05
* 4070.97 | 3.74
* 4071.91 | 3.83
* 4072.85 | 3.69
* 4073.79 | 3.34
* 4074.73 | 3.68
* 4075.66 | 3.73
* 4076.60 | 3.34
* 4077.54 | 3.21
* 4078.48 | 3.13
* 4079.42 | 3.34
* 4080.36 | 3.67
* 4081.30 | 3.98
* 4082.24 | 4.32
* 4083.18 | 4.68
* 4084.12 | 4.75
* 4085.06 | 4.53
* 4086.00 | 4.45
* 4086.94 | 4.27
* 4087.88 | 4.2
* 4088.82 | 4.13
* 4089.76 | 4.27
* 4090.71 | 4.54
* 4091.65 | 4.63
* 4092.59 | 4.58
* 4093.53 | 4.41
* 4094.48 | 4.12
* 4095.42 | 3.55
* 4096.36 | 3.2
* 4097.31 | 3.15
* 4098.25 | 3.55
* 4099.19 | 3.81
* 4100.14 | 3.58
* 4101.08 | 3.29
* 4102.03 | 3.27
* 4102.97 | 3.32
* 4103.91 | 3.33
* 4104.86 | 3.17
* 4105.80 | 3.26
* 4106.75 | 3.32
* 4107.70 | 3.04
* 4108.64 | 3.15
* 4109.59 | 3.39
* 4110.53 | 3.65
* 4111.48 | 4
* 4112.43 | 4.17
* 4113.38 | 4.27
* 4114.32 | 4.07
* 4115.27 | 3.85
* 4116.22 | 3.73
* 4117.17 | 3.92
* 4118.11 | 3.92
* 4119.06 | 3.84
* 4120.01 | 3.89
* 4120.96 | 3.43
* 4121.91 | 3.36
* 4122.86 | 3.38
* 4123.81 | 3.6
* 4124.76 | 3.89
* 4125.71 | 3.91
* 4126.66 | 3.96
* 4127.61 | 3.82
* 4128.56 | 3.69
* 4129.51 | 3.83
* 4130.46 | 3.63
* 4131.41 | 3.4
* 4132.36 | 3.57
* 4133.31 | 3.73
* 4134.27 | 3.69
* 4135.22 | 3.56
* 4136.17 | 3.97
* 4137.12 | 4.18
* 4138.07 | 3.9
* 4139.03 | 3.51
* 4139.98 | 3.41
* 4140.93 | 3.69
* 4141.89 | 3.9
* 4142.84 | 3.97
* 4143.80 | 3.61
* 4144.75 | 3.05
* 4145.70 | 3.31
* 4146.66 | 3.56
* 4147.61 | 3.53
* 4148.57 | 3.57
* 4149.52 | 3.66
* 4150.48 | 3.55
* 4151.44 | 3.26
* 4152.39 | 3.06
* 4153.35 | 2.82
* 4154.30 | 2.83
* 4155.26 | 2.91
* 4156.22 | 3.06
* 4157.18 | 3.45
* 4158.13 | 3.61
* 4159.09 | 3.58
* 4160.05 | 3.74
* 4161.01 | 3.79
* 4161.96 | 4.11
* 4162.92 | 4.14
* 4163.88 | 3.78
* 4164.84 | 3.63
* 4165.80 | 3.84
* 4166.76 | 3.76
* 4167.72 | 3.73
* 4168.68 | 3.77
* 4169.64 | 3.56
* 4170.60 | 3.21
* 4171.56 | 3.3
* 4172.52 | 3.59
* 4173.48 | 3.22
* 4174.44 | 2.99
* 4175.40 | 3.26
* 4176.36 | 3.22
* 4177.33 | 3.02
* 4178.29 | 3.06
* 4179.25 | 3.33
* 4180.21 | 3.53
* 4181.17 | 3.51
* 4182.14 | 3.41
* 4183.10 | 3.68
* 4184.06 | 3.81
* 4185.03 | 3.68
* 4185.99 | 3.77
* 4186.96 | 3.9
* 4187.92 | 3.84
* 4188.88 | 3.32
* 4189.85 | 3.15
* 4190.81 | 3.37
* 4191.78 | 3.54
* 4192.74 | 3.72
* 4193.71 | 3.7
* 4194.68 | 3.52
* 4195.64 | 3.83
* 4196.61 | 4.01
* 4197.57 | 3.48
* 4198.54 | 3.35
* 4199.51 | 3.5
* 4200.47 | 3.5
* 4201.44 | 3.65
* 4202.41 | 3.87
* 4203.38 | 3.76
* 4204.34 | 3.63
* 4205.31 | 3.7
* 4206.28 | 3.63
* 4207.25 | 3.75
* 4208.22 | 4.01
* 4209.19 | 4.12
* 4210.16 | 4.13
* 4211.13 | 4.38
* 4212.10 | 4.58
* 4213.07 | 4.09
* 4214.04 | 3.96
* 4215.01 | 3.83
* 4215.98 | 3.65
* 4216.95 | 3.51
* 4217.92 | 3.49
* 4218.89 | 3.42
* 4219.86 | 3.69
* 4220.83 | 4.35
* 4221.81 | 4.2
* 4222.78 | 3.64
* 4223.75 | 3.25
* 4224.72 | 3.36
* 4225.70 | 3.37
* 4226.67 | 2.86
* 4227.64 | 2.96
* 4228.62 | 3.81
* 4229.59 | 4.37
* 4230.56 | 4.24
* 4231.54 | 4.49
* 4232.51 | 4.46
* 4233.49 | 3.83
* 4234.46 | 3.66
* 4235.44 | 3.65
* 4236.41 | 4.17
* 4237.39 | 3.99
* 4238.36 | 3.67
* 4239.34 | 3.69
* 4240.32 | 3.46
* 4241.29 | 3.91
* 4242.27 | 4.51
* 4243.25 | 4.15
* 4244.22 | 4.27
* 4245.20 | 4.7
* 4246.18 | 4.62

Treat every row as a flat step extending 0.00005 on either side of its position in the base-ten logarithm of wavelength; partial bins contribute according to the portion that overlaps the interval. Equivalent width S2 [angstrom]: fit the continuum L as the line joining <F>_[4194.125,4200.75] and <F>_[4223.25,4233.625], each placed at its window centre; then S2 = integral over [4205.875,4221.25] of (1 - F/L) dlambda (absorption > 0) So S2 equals -1.0 angstrom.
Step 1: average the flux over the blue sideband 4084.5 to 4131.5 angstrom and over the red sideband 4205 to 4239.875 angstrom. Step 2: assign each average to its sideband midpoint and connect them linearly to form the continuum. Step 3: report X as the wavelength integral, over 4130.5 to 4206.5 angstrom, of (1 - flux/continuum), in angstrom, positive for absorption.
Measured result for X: 5.2 angstrom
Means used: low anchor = 3.78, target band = 3.55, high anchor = 3.83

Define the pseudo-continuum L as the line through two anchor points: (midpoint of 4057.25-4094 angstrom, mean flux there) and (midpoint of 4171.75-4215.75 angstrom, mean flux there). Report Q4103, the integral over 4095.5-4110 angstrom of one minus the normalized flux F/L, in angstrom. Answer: 1.8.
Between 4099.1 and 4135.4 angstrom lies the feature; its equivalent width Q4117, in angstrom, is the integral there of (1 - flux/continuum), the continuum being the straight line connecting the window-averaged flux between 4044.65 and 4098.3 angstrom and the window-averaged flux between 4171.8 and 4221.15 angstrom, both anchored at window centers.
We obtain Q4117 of 0.67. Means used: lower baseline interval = 3.73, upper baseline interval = 3.64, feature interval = 3.63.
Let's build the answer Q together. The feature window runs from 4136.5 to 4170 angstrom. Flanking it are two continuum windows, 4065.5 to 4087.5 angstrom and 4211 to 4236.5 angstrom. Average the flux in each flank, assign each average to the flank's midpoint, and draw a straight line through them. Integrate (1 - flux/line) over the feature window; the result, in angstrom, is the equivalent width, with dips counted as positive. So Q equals 2.3 angstrom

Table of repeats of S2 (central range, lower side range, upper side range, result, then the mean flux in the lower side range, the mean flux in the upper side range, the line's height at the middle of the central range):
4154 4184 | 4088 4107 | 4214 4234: 2.1 angstrom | 3.74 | 3.75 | 3.74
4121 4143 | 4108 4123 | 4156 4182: -0.2 angstrom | 3.75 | 3.51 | 3.68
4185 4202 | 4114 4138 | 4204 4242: 0.9 angstrom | 3.75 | 3.82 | 3.8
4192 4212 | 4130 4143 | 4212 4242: 0.0 angstrom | 3.72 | 3.79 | 3.77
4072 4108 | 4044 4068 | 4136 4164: -2.8 angstrom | 3.49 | 3.54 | 3.51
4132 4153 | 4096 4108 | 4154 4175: -0.8 angstrom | 3.33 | 3.53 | 3.46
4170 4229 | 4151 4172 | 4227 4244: 1.9 angstrom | 3.5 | 3.94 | 3.72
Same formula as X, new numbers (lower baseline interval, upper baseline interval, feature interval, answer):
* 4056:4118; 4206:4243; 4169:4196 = 2.5 angstrom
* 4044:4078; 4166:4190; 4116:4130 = -1.0 angstrom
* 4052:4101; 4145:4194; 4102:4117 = 0.3 angstrom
